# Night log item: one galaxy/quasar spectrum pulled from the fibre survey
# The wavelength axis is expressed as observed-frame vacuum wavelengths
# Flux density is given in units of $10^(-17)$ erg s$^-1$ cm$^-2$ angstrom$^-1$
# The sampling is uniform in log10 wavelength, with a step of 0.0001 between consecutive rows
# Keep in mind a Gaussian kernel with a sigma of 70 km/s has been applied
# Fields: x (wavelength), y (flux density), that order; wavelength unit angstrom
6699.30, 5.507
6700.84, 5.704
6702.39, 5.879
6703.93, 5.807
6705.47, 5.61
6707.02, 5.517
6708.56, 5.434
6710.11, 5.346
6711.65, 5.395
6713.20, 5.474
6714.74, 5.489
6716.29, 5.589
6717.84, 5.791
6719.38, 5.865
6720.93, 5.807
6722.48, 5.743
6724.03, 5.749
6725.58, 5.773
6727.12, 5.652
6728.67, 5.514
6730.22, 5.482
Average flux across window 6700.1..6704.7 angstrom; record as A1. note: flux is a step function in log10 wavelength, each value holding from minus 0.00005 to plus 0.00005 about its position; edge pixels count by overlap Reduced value 5.8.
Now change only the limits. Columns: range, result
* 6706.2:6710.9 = 5.43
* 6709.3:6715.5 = 5.43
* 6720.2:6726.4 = 5.77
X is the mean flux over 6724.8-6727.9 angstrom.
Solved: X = 5.72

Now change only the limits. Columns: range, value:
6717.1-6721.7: 5.83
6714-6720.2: 5.68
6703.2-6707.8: 5.65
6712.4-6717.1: 5.51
